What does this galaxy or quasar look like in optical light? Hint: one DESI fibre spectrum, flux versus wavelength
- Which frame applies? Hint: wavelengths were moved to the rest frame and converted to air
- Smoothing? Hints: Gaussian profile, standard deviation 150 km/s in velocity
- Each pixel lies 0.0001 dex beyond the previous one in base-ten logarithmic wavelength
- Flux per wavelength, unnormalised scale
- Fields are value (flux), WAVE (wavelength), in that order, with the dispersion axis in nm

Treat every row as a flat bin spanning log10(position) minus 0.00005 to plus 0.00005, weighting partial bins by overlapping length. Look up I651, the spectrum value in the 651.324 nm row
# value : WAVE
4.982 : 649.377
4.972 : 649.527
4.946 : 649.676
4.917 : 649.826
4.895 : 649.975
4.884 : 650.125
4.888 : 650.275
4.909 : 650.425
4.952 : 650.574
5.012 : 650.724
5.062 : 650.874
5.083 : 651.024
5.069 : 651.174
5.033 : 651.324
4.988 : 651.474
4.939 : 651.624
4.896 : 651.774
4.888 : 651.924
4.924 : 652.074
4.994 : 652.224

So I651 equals 5.033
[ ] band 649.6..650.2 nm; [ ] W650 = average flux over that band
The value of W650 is 4.91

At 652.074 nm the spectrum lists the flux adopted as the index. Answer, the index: 4.924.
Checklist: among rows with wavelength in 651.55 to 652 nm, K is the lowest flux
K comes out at 4.888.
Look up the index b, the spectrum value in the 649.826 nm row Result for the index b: 4.917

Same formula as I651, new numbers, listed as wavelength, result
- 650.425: 4.909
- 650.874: 5.062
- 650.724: 5.012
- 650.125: 4.884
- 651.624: 4.939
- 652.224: 4.994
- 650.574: 4.952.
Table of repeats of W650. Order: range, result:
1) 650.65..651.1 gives 5.05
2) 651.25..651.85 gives 4.97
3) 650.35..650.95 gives 4.99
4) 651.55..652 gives 4.91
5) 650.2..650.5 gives 4.91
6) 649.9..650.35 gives 4.89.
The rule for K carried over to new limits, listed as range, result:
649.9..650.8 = 4.884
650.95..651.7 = 4.939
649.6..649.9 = 4.917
